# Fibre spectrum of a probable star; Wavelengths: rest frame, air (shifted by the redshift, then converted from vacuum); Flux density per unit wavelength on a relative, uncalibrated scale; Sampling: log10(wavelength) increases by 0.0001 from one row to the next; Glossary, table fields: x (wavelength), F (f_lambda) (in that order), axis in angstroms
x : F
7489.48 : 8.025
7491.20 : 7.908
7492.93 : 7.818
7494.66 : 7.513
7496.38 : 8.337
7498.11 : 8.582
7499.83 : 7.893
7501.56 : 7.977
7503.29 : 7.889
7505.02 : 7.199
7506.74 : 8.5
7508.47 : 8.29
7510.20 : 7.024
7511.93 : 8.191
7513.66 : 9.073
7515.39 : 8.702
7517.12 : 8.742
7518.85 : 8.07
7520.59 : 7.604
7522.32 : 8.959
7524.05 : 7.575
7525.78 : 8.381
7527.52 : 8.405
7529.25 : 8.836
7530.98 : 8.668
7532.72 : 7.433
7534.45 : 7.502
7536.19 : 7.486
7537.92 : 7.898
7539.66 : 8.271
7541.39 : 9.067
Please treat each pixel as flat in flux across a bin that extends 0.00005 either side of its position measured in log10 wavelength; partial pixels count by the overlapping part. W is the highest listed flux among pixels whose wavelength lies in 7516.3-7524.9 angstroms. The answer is 8.959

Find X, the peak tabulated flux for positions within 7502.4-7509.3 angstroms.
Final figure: 8.5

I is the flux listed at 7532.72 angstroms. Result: 7.433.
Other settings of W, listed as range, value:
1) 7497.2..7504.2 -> 8.582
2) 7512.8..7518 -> 9.073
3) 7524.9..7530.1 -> 8.836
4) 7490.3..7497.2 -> 8.337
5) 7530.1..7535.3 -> 8.668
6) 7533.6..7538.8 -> 7.898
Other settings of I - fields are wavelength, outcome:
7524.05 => 7.575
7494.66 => 7.513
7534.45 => 7.502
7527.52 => 8.405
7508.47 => 8.29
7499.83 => 7.893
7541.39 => 9.067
